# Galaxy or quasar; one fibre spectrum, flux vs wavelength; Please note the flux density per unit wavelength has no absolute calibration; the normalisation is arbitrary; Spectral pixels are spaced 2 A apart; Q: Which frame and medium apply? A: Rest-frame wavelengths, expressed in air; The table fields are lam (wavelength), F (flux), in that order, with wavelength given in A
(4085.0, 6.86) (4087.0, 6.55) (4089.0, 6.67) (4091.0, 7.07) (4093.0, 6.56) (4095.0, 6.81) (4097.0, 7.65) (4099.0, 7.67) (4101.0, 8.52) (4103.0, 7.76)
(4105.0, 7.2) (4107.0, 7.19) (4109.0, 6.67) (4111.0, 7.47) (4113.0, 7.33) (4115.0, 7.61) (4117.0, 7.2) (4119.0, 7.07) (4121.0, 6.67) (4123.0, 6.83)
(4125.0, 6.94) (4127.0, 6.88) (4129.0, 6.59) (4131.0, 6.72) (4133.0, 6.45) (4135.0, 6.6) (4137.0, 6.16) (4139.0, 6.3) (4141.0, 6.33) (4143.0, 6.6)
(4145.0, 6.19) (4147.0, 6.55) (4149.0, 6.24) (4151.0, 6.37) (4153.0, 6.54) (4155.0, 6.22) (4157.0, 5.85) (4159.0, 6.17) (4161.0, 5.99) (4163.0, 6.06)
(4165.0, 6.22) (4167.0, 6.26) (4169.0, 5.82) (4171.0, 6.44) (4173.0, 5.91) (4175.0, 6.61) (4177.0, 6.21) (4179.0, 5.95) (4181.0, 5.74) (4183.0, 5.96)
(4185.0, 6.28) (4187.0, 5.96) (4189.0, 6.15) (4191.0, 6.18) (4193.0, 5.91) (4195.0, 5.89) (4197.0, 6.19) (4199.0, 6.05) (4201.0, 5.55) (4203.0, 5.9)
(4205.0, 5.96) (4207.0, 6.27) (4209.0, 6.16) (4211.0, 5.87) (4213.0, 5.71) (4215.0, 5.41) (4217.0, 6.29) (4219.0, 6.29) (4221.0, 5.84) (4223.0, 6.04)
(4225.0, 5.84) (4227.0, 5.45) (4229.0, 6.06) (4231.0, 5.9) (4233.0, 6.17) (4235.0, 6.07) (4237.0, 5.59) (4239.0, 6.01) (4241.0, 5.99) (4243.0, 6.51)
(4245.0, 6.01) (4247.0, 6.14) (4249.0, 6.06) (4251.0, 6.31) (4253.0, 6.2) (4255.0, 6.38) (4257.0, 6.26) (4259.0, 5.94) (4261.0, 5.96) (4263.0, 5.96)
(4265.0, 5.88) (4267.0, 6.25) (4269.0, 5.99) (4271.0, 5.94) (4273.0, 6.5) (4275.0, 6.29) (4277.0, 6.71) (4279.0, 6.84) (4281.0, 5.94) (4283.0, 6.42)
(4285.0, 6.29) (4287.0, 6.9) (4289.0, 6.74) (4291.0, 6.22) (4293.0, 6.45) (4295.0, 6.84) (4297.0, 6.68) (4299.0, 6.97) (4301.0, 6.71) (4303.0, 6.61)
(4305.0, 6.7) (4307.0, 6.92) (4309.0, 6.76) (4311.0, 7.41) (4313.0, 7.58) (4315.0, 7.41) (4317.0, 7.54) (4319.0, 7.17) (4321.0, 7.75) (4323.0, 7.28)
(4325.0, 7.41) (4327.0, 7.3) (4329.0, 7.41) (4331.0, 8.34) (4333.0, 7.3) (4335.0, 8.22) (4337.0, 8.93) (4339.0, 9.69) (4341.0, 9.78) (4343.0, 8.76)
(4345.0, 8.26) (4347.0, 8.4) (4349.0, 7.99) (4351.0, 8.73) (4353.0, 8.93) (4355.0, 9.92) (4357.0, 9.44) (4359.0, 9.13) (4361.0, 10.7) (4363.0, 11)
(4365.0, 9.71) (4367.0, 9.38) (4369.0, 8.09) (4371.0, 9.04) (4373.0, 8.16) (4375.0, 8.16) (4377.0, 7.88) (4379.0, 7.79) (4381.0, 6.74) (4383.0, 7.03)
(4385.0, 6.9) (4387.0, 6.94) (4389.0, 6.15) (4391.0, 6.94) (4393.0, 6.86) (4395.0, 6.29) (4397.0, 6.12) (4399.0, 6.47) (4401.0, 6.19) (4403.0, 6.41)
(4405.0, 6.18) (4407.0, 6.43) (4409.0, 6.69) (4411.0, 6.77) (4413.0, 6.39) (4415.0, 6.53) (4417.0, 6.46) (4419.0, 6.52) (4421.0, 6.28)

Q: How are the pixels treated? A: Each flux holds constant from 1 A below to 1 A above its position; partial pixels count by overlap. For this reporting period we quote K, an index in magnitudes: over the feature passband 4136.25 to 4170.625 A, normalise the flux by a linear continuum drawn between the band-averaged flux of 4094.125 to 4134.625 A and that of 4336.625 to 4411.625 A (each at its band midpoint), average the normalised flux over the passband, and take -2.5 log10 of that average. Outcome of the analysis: 0.17 mag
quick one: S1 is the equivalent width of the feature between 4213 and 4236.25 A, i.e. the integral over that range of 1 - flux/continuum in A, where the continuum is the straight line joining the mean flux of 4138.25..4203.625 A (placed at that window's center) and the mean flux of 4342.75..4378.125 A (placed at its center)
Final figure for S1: 3.4 A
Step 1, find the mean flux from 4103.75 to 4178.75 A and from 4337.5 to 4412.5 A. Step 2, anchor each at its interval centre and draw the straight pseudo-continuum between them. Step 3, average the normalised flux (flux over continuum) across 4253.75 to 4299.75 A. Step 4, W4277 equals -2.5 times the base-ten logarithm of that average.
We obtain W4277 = 0.16 mag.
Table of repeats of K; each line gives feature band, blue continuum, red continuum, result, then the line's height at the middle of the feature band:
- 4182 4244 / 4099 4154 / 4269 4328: 0.146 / 6.84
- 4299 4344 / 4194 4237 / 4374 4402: -0.174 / 6.52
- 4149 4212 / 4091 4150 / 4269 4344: 0.153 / 7.01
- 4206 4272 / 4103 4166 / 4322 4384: 0.245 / 7.55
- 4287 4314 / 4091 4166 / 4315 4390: 0.166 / 7.94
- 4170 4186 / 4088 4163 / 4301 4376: 0.167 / 7.16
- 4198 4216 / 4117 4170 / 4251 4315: 0.103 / 6.46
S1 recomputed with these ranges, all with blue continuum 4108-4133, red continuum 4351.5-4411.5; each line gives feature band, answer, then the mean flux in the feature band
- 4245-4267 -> 3.8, 6.11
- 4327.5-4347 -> -2.2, 8.48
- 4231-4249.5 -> 3.2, 6.05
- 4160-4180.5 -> 2.8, 6.14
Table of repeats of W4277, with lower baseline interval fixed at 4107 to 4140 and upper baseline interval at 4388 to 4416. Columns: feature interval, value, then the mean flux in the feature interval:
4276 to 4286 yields 0.032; 6.44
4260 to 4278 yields 0.082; 6.16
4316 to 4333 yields -0.146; 7.51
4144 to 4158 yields 0.089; 6.28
